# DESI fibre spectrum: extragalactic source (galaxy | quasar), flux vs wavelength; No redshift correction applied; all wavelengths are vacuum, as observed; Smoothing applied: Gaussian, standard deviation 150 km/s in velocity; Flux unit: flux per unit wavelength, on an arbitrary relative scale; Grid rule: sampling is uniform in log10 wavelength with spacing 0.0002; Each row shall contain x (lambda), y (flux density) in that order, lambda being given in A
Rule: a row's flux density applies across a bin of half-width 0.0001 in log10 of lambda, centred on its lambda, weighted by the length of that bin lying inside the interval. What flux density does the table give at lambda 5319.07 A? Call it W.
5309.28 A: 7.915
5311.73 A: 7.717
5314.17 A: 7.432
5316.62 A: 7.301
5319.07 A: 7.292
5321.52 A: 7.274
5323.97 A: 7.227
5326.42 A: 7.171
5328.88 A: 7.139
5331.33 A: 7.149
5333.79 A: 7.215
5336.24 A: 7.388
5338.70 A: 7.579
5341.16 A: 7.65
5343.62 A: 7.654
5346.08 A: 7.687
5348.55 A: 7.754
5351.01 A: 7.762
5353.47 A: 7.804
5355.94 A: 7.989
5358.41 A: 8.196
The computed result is 7.292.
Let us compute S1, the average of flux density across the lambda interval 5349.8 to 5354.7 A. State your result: 7.79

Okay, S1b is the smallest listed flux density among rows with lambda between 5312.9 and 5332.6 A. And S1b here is 7.139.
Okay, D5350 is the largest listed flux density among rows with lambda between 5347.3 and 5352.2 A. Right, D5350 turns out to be 7.762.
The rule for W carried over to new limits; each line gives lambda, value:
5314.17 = 7.432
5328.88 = 7.139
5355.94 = 7.989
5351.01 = 7.762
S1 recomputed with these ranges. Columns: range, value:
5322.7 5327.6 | 7.21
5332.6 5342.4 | 7.46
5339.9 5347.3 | 7.66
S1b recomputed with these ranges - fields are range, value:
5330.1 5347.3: 7.149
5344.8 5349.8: 7.687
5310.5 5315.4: 7.432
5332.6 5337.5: 7.215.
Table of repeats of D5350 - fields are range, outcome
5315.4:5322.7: 7.301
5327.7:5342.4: 7.65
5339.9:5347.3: 7.687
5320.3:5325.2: 7.274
